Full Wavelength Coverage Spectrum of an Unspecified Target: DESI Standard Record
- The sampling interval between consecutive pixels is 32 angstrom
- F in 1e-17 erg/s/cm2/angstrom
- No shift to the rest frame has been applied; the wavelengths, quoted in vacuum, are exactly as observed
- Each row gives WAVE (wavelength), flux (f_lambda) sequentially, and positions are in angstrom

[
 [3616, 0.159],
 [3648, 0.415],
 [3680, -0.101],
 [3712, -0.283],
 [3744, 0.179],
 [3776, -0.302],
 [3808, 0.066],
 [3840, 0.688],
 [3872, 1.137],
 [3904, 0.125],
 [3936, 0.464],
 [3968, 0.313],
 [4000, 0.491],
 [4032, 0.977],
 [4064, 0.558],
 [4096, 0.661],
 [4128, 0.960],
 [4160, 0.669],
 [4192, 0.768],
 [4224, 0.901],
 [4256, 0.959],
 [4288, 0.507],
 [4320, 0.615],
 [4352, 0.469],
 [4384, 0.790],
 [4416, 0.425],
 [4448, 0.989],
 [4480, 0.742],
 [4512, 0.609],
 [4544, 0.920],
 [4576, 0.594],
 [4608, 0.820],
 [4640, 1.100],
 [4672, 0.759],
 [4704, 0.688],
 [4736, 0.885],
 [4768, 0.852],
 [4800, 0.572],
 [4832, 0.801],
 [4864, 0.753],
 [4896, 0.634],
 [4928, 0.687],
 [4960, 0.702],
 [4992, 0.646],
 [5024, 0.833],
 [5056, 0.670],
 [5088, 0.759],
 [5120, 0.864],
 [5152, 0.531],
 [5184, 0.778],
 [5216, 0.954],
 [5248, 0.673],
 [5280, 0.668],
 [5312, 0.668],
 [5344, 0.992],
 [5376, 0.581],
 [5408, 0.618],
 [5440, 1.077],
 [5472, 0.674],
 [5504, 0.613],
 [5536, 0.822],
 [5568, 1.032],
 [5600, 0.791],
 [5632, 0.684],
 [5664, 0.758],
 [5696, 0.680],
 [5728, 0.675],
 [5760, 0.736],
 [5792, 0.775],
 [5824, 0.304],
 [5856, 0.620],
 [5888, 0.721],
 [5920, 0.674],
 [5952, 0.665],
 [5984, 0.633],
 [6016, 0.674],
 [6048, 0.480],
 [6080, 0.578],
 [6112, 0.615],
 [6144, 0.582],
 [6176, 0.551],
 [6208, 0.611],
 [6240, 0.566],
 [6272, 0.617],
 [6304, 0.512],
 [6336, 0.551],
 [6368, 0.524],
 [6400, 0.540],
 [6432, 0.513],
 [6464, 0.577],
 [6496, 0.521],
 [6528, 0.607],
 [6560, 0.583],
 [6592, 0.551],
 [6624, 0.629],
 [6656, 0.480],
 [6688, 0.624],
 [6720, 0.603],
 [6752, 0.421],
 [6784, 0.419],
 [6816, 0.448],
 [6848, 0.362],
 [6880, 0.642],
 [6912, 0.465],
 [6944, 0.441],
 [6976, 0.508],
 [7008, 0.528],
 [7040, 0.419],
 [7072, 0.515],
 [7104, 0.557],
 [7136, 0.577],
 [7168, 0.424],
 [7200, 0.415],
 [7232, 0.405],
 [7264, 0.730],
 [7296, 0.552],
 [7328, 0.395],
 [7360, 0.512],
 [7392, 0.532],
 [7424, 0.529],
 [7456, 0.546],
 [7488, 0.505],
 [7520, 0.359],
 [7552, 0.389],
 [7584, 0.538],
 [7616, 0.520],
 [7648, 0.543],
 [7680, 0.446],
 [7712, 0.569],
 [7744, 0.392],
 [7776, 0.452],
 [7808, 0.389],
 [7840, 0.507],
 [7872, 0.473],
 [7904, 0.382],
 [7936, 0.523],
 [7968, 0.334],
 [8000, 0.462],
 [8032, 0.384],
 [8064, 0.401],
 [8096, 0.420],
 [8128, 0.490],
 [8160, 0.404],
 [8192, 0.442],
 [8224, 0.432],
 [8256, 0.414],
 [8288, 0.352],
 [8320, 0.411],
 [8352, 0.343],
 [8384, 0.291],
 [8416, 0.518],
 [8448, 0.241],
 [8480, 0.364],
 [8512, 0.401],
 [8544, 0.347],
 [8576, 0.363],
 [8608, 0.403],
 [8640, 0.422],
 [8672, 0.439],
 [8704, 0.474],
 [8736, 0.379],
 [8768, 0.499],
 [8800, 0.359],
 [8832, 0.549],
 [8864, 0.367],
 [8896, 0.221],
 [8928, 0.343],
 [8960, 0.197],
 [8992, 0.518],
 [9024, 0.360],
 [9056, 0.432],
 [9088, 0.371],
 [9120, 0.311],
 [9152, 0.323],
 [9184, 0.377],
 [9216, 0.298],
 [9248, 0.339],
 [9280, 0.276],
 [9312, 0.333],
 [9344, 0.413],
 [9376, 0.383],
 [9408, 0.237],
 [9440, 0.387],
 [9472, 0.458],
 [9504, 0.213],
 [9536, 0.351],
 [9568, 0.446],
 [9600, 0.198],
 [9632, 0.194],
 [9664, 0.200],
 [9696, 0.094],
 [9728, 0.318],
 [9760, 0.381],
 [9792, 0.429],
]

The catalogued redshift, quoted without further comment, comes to 0.108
